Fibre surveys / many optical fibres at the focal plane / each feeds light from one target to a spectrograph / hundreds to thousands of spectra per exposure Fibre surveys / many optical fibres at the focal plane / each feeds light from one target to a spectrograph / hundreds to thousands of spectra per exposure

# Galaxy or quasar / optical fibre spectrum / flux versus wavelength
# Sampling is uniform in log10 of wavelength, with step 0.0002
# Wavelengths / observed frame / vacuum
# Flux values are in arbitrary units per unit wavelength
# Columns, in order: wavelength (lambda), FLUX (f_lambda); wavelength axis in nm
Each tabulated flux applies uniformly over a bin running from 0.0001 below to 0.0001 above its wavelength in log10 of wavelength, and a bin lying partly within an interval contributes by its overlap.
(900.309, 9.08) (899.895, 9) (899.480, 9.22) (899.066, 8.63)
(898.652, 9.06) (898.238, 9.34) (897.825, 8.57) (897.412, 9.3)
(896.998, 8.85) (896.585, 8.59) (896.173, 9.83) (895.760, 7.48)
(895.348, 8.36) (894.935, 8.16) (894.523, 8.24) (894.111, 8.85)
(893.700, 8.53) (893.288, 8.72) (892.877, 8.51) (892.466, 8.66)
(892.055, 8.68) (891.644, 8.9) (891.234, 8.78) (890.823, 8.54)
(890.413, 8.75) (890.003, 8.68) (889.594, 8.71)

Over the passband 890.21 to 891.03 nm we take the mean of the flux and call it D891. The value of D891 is 8.64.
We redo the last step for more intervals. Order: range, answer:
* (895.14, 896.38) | 8.56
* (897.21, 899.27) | 8.98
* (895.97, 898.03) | 9.03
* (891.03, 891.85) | 8.84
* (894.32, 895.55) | 8.25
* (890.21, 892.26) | 8.73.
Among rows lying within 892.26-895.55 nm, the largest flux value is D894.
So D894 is 8.85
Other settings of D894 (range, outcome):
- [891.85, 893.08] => 8.68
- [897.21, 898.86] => 9.34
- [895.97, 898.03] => 9.83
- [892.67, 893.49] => 8.72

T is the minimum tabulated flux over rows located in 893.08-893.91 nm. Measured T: 8.53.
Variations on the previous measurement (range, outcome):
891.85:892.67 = 8.66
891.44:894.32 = 8.51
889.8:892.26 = 8.54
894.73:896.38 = 7.48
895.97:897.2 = 8.59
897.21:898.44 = 8.57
